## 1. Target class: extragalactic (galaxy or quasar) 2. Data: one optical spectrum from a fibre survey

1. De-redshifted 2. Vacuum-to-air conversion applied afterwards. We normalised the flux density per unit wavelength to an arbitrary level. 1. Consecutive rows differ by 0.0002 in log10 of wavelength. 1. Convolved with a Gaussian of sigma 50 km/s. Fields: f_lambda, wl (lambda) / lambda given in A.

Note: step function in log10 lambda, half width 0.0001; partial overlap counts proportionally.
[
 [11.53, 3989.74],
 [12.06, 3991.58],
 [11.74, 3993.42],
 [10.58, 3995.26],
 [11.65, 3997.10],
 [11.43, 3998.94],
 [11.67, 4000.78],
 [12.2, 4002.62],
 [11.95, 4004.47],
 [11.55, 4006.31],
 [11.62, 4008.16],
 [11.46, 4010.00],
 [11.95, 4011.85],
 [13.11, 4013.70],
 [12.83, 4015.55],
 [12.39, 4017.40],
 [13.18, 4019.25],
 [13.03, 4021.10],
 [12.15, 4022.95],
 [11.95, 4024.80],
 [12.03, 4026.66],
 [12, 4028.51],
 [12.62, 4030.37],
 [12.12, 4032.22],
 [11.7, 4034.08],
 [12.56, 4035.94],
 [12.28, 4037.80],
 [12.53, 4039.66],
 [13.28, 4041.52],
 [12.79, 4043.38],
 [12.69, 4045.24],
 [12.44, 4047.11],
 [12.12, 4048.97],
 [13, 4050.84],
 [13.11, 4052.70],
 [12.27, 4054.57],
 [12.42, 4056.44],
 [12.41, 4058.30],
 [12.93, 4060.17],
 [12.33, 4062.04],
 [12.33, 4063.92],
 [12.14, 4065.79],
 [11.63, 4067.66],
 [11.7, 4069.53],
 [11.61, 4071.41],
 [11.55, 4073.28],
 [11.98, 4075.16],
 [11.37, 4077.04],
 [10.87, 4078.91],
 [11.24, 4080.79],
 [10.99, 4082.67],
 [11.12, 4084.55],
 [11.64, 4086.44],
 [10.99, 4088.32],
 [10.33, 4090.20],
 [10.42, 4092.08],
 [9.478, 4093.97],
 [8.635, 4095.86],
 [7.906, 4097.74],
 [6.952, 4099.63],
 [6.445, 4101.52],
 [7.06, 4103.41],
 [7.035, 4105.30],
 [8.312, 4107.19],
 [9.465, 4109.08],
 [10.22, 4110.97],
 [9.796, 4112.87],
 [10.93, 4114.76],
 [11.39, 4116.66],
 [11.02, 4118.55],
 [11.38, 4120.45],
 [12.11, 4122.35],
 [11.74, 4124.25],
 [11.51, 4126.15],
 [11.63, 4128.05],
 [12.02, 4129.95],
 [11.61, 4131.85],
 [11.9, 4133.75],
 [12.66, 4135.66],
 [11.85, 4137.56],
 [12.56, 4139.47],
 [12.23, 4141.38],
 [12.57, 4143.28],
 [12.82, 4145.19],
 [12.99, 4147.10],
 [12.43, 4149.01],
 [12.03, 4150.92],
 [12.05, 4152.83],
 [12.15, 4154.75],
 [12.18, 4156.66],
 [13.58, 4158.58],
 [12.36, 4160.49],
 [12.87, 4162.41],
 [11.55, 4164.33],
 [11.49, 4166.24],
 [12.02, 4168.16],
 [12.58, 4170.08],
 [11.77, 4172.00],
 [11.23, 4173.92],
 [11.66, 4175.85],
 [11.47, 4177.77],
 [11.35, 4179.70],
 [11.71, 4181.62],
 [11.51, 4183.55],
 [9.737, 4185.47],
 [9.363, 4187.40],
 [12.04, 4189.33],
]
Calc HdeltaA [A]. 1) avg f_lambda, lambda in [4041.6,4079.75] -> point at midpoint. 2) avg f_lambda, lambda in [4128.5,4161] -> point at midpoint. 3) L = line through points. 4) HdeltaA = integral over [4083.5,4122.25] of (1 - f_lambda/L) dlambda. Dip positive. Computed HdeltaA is 8.49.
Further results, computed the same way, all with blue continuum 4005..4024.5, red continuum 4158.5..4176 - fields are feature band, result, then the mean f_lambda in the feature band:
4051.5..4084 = 0.8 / 11.9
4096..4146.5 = 6.5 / 10.6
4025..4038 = 0.1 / 12.2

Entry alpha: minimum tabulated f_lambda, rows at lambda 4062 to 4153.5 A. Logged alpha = 6.445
